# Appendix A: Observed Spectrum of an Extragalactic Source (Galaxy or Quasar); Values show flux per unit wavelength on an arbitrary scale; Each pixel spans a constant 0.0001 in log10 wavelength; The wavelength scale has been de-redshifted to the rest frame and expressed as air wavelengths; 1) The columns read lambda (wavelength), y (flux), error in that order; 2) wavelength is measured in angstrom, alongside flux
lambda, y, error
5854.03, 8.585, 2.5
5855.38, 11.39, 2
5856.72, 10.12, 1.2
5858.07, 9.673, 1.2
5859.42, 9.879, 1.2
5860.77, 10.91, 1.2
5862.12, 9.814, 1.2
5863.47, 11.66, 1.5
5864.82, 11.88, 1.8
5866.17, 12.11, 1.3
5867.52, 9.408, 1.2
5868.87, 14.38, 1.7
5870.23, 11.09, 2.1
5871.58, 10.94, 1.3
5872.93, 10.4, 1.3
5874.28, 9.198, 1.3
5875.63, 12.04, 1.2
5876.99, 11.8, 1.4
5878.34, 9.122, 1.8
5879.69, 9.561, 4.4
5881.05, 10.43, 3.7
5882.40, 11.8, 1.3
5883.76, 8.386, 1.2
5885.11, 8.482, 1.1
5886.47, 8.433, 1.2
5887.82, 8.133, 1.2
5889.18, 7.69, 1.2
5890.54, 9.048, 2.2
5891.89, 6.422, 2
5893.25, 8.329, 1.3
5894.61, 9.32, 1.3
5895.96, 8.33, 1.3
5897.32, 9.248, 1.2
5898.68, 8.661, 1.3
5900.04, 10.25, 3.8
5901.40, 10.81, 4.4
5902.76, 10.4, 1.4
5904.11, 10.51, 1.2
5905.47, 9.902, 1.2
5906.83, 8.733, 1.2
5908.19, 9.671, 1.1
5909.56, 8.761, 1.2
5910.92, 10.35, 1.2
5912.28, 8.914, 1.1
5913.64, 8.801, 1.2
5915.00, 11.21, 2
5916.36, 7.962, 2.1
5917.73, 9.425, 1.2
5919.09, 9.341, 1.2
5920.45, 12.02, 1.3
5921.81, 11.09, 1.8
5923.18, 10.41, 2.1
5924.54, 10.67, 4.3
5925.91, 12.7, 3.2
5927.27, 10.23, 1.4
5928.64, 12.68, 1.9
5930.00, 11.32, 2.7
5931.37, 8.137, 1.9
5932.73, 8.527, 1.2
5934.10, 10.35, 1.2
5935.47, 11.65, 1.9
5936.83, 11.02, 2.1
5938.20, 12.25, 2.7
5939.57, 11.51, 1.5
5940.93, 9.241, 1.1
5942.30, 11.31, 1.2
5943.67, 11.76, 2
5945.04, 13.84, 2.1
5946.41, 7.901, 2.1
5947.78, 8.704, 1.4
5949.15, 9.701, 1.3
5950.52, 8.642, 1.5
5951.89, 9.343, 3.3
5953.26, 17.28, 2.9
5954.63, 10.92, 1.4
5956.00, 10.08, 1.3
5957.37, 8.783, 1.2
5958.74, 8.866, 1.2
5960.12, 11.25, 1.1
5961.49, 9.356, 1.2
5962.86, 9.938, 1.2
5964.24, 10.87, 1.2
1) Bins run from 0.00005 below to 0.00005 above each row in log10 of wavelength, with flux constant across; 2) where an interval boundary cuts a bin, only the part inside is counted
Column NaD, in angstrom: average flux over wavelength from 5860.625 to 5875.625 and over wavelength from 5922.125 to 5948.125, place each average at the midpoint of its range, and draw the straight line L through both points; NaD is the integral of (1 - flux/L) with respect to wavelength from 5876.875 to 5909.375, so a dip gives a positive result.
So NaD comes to 5.1 angstrom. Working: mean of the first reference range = 11.1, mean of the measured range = 9.26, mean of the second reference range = 10.8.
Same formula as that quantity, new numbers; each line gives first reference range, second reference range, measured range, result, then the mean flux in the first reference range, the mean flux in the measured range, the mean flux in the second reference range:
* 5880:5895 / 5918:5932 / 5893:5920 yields 0.9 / 8.77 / 9.49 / 10.8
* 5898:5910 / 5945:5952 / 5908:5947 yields -3.8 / 9.76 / 10.5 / 9.33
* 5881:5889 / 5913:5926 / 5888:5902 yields 1.0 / 9.09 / 8.77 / 10.3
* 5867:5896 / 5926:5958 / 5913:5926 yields 0.1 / 9.7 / 10.3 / 10.7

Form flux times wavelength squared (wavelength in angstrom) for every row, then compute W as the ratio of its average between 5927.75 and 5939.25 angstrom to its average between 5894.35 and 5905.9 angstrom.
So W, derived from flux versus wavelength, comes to 1.12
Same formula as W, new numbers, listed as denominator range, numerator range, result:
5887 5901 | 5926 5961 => 1.26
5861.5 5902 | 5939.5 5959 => 1.09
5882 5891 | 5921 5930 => 1.31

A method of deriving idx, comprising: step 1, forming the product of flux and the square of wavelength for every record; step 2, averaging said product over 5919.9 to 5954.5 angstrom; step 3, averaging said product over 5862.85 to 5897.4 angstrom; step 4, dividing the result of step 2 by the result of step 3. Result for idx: 1.1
